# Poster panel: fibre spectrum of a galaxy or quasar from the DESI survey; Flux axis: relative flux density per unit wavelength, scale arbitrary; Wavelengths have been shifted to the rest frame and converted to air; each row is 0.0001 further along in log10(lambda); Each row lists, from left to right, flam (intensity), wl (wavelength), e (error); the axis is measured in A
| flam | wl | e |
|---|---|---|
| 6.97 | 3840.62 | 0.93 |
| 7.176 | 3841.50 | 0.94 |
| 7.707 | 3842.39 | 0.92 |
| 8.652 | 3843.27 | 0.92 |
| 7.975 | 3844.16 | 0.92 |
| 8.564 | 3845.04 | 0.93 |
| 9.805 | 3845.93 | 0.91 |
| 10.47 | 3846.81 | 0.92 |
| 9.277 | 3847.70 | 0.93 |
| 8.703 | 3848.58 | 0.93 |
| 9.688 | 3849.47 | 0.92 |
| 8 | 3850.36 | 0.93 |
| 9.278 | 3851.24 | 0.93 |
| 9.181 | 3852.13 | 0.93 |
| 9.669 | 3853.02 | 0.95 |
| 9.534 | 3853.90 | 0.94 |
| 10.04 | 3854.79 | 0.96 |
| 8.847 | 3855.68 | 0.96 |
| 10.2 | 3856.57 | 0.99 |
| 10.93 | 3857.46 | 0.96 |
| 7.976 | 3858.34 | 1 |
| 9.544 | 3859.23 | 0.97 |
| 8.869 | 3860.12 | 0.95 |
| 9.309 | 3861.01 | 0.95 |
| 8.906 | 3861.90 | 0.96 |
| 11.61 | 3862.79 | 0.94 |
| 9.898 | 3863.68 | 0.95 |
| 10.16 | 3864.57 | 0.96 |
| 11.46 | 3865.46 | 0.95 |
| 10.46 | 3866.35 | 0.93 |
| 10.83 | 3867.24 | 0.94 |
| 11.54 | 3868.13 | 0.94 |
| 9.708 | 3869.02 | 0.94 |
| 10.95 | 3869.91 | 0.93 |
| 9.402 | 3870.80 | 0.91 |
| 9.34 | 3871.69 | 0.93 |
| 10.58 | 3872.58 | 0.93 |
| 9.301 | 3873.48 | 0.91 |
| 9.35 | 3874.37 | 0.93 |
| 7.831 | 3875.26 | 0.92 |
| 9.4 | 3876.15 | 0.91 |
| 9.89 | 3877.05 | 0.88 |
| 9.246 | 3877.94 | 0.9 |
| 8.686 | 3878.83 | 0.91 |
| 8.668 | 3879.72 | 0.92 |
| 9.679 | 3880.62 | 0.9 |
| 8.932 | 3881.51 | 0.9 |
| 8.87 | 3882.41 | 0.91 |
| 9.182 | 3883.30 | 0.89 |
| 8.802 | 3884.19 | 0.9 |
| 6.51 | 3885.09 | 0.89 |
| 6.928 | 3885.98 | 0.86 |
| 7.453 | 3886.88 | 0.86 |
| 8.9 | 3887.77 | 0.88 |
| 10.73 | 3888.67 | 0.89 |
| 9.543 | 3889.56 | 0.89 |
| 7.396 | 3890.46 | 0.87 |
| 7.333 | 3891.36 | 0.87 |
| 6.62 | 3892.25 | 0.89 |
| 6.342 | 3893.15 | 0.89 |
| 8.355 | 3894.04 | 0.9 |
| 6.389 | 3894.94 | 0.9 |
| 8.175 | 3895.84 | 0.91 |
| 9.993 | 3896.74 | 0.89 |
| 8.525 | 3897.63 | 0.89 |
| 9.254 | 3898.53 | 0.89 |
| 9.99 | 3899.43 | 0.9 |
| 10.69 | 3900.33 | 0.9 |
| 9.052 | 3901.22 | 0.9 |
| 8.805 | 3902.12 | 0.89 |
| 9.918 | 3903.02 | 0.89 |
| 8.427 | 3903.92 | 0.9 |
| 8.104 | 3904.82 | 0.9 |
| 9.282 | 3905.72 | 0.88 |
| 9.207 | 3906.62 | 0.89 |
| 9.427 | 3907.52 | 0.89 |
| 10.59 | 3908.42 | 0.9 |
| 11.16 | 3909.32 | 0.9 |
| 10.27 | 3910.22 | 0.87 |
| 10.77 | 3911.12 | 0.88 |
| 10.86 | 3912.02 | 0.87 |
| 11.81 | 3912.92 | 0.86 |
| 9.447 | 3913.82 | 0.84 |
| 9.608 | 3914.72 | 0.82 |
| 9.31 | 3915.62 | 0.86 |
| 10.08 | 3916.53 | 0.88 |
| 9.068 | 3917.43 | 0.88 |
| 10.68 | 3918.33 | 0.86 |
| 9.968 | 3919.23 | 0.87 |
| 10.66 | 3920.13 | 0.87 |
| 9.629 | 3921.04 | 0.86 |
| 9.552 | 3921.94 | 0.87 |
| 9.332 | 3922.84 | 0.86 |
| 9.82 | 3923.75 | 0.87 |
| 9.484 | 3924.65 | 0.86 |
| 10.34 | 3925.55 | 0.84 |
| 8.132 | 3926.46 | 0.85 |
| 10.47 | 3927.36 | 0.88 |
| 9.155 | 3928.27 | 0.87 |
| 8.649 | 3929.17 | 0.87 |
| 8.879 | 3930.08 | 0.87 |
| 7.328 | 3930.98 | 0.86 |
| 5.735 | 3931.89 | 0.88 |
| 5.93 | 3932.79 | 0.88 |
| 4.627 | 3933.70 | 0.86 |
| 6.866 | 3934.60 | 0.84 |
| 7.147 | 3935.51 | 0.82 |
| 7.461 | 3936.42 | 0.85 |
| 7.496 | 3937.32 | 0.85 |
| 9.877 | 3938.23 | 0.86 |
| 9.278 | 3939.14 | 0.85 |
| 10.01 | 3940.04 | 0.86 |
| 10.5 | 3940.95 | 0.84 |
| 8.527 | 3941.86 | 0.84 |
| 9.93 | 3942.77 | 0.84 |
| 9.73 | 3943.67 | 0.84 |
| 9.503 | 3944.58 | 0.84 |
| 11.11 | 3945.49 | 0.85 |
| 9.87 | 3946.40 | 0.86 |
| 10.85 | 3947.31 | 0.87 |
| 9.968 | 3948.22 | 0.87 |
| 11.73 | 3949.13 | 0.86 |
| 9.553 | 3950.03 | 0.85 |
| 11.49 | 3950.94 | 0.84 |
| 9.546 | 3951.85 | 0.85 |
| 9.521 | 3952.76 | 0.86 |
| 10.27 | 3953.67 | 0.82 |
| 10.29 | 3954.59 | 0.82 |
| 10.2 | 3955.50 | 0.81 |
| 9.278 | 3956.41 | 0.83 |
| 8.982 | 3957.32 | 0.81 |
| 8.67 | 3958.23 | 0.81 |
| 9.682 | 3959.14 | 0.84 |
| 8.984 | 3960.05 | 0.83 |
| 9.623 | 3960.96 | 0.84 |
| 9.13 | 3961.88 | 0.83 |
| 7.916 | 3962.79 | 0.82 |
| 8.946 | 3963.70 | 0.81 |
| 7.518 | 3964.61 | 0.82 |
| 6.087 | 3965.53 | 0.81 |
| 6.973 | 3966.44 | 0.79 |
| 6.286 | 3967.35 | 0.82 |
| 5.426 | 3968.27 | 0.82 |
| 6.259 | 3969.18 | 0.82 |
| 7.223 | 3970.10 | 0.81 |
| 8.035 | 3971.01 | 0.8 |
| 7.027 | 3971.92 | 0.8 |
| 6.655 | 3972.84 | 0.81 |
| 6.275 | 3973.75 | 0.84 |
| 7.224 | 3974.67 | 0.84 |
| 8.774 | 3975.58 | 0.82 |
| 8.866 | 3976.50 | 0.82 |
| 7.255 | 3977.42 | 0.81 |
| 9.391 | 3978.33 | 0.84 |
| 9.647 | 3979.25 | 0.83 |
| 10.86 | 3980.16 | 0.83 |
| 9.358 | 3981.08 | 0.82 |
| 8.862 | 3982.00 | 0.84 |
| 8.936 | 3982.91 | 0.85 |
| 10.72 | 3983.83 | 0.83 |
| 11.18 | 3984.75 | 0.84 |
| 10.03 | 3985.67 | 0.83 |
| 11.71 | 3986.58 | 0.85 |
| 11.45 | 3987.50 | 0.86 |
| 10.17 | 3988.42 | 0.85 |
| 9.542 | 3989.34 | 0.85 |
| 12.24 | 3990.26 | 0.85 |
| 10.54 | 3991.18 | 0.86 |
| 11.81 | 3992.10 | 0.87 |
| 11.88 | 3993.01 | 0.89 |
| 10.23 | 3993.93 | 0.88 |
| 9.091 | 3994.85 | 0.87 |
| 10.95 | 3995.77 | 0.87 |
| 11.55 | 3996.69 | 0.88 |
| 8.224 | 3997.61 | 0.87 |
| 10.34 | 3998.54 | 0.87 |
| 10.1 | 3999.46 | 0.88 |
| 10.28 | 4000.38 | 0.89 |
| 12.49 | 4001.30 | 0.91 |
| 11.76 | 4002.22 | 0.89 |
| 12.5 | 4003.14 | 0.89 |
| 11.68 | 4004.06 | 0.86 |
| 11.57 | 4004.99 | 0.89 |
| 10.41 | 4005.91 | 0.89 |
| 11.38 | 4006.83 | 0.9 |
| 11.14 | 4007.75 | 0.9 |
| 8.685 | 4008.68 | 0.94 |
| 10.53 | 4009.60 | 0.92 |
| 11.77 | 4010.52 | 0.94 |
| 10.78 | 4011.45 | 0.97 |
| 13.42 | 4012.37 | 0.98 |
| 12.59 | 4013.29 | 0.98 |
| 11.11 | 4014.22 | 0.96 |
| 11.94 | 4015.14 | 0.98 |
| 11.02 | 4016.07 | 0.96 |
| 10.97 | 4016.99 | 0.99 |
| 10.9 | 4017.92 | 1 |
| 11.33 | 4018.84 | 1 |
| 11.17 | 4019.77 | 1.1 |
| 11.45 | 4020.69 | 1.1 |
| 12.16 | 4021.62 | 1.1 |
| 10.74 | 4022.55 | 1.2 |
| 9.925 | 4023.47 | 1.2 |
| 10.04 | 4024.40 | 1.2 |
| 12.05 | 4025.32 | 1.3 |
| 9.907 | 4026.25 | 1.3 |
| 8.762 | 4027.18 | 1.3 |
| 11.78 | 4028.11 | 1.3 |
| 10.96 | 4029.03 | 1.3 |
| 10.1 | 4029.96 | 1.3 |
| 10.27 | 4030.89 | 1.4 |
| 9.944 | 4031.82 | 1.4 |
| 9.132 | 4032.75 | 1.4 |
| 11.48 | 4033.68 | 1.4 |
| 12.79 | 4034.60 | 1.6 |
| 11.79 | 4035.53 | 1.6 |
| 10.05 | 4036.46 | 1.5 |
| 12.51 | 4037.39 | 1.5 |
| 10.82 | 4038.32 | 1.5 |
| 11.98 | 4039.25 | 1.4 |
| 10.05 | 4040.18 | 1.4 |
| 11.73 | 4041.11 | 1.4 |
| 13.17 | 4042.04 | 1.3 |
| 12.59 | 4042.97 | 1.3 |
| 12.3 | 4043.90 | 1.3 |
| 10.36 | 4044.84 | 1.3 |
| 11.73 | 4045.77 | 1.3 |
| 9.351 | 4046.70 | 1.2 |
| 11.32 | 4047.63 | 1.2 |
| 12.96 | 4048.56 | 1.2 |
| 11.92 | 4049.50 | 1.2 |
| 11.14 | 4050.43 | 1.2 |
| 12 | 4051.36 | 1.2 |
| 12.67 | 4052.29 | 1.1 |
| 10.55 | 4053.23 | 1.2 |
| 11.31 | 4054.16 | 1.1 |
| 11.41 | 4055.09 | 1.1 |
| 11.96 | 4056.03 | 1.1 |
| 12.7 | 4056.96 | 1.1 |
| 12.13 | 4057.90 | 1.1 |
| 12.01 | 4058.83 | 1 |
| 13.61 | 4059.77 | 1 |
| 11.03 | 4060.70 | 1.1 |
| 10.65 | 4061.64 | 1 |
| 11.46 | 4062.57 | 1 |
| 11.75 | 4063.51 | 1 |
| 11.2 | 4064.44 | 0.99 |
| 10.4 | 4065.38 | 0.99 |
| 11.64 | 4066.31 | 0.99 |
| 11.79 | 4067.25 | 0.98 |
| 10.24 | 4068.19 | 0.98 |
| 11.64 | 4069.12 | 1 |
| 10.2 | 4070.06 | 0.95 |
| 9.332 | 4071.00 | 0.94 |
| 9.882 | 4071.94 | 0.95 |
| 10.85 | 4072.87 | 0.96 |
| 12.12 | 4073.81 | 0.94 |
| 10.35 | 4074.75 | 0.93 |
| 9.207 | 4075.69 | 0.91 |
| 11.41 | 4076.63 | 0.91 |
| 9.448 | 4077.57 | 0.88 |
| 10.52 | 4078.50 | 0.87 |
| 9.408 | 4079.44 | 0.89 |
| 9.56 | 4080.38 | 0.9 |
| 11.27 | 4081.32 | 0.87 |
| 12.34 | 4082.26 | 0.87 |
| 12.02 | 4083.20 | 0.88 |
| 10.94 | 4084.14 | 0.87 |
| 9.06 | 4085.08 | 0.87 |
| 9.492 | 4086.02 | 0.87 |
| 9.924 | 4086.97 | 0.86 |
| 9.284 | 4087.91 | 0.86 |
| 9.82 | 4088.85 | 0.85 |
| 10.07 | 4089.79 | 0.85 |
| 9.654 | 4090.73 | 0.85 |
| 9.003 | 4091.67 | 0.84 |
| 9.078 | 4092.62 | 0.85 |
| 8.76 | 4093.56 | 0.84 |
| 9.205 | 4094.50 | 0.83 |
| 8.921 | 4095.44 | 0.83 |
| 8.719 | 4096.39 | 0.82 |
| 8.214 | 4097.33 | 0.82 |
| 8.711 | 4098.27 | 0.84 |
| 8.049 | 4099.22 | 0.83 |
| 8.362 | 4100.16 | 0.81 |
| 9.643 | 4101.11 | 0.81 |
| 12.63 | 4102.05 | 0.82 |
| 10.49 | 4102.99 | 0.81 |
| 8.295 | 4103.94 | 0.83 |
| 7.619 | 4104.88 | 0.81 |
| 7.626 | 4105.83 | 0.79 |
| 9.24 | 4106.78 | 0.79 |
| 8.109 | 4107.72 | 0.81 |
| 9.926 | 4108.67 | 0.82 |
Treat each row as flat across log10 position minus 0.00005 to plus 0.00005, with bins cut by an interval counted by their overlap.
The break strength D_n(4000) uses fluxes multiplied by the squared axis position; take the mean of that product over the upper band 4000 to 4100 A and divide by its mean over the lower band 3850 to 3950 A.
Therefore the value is 1.27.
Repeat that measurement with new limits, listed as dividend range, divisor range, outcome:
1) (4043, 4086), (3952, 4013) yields 1.20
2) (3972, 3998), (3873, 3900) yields 1.20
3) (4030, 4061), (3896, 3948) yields 1.32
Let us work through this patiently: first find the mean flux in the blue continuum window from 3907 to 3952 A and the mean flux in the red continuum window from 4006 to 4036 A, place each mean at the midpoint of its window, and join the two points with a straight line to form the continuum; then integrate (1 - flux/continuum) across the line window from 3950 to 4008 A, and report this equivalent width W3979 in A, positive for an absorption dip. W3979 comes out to 4.3 A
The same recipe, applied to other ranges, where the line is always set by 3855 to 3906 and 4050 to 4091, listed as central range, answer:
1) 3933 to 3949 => 1.2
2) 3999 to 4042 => -2.8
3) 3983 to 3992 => -0.6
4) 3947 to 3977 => 4.0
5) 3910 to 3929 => -0.8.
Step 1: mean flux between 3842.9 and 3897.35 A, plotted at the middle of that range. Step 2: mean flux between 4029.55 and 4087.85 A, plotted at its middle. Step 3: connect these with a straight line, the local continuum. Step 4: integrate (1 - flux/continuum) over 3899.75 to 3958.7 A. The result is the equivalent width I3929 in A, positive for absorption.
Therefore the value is 2.0 A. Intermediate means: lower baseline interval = 9.14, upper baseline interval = 11.1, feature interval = 9.42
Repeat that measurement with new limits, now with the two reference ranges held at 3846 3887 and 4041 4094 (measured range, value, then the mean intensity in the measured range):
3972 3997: 1.3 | 9.77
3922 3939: 2.9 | 8.2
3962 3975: 4.0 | 7.04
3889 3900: 1.6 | 8.21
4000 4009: -0.7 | 11.2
